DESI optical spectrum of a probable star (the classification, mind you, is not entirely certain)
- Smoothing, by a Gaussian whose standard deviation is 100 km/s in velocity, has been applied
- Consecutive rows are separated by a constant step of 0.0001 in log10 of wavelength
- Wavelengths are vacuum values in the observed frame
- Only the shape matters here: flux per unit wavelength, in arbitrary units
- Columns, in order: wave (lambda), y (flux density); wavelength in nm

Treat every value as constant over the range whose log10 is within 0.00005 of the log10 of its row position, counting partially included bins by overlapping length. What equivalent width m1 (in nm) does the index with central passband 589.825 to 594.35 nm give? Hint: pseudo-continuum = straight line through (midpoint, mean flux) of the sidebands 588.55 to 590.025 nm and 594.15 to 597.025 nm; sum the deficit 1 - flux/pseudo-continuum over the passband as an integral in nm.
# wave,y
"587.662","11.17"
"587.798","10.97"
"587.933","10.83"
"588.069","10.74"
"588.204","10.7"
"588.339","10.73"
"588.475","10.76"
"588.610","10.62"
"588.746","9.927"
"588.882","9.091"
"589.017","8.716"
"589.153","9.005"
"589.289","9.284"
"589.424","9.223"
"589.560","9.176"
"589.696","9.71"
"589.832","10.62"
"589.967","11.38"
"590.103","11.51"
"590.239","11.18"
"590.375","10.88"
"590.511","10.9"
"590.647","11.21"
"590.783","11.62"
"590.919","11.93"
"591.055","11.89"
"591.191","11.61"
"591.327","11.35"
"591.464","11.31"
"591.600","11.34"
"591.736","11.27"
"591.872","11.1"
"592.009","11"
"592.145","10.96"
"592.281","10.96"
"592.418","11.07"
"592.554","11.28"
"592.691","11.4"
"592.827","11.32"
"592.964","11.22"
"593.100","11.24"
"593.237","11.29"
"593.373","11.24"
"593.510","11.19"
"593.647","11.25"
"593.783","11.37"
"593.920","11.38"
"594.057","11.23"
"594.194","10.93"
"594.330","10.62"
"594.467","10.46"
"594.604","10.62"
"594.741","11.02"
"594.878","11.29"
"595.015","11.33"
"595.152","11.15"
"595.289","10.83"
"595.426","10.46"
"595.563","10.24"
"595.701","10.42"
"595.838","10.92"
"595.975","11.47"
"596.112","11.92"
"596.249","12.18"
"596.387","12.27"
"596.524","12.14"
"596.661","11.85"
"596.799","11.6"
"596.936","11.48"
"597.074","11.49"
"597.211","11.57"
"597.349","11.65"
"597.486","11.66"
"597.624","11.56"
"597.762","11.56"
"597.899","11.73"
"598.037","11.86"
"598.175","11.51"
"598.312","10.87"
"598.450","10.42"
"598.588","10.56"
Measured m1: -0.394 nm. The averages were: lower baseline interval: 9.69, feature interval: 11.3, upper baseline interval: 11.2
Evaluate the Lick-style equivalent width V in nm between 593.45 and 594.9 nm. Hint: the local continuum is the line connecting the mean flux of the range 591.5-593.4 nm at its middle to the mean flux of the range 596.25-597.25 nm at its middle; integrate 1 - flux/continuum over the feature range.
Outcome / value 0.05 nm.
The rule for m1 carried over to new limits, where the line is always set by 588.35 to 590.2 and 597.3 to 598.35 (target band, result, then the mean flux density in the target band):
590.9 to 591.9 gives -0.11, 11.5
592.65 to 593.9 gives -0.07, 11.3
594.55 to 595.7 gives 0.02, 10.8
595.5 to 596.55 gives -0.02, 11.4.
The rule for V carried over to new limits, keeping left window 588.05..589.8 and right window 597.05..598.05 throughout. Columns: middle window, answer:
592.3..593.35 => -0.06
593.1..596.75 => -0.04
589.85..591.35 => -0.18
